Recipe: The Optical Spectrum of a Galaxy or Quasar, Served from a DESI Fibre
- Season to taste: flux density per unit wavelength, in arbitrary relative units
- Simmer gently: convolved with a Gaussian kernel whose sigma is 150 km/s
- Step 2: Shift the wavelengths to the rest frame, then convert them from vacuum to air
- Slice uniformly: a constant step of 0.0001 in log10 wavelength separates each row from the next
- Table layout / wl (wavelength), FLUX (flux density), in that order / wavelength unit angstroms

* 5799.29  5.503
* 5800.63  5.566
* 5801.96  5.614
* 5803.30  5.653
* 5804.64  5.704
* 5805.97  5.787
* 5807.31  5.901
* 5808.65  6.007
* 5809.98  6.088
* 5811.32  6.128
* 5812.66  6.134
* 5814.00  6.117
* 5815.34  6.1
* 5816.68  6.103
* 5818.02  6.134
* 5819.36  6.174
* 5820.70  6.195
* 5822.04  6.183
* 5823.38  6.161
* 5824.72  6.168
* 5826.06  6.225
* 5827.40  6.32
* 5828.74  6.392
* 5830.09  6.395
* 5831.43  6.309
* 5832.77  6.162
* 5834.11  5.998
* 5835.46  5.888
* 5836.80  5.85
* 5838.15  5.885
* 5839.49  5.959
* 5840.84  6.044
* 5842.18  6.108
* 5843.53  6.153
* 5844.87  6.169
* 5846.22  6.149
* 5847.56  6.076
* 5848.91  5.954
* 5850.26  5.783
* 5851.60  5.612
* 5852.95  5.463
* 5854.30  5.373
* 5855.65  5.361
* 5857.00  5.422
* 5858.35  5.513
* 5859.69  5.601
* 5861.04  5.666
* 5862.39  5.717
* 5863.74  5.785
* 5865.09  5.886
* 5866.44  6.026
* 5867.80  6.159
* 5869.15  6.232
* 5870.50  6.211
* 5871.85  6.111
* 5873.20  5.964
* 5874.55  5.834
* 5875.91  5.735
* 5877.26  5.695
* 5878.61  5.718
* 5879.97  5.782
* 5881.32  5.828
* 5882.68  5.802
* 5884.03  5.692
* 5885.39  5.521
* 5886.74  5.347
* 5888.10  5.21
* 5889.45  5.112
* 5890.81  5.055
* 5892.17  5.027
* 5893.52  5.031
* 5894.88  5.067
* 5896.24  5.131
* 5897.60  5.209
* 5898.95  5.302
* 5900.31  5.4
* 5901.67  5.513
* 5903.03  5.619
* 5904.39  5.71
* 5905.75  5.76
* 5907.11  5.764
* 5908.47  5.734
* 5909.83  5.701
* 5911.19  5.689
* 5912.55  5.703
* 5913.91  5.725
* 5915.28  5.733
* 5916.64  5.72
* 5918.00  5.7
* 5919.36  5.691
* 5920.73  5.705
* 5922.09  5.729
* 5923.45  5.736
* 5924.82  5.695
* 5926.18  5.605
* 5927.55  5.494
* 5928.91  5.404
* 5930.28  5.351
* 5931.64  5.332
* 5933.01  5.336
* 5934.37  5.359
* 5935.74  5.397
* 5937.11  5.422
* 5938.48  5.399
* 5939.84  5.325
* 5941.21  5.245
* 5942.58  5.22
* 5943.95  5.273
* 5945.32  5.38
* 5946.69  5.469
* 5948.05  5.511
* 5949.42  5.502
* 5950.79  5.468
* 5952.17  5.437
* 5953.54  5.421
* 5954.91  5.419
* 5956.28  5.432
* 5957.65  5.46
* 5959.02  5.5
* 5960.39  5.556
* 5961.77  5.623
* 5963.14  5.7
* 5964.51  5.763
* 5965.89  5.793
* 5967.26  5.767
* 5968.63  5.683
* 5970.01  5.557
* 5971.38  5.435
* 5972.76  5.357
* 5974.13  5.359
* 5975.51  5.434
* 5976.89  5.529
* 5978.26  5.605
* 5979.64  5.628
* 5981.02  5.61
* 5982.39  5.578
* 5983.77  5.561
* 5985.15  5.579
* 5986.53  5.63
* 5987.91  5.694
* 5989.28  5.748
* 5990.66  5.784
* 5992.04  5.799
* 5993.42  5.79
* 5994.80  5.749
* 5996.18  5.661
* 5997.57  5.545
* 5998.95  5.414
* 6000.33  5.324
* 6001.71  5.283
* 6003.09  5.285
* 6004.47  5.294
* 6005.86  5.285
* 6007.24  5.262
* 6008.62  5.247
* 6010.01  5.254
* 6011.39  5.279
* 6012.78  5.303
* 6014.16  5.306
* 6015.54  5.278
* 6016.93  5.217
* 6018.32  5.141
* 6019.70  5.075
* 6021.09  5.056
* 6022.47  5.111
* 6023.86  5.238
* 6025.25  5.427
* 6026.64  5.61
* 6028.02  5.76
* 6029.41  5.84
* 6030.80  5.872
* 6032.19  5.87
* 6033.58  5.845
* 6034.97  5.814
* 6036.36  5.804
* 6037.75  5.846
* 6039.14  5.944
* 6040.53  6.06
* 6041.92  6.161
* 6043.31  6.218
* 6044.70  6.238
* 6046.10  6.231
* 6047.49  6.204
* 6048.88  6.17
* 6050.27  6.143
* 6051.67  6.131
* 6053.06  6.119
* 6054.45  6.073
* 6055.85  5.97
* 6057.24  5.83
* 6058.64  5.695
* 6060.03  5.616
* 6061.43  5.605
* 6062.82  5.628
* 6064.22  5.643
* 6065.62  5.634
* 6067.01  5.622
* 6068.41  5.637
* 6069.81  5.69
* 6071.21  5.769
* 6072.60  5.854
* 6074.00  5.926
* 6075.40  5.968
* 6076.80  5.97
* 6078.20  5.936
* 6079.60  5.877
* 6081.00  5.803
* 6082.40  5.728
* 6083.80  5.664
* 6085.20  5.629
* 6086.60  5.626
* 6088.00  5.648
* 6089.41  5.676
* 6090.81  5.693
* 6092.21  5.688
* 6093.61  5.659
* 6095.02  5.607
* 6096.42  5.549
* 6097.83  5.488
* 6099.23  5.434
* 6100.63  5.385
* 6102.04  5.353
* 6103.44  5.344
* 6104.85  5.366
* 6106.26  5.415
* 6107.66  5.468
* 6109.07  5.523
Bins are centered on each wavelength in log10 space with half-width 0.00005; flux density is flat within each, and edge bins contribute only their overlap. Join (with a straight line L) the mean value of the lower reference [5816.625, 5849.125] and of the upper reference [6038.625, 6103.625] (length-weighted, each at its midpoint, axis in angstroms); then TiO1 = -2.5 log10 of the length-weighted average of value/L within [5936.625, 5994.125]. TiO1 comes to 0.08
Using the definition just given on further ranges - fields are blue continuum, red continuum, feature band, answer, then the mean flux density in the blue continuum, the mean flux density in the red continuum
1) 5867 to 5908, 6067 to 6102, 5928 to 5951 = 0.05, 5.59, 5.7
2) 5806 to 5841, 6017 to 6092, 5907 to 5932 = 0.06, 6.11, 5.77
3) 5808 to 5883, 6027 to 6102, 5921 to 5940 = 0.08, 5.96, 5.82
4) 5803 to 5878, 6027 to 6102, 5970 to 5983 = 0.07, 5.96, 5.82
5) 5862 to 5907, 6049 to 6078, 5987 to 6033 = 0.06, 5.61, 5.83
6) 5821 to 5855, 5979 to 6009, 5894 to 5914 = 0.06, 6.03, 5.54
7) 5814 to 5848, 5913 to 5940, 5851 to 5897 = 0.05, 6.13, 5.55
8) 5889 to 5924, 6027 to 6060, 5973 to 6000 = 0.03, 5.51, 5.98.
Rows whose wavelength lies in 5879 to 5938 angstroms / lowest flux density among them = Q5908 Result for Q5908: 5.027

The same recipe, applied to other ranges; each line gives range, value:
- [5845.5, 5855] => 5.373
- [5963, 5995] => 5.357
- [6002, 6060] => 5.056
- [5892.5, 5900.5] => 5.031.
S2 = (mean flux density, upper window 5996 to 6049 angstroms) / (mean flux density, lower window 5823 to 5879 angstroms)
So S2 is 0.94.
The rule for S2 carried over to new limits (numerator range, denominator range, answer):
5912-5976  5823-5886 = 0.93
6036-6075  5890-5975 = 1.08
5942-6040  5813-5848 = 0.90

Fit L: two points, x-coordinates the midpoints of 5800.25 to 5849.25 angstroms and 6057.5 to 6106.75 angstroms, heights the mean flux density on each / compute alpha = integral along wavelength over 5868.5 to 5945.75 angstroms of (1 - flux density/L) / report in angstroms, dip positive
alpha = 5.0 angstroms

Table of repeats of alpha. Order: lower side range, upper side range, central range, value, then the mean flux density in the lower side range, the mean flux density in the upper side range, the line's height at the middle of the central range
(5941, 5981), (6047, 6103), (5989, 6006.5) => 0.2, 5.51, 5.76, 5.59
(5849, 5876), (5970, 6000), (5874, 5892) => 0.6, 5.78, 5.59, 5.75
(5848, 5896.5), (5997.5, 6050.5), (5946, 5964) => 0.3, 5.63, 5.59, 5.61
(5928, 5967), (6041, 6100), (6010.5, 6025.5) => 1.2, 5.45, 5.82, 5.66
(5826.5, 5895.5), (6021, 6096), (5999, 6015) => 1.4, 5.79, 5.8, 5.8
